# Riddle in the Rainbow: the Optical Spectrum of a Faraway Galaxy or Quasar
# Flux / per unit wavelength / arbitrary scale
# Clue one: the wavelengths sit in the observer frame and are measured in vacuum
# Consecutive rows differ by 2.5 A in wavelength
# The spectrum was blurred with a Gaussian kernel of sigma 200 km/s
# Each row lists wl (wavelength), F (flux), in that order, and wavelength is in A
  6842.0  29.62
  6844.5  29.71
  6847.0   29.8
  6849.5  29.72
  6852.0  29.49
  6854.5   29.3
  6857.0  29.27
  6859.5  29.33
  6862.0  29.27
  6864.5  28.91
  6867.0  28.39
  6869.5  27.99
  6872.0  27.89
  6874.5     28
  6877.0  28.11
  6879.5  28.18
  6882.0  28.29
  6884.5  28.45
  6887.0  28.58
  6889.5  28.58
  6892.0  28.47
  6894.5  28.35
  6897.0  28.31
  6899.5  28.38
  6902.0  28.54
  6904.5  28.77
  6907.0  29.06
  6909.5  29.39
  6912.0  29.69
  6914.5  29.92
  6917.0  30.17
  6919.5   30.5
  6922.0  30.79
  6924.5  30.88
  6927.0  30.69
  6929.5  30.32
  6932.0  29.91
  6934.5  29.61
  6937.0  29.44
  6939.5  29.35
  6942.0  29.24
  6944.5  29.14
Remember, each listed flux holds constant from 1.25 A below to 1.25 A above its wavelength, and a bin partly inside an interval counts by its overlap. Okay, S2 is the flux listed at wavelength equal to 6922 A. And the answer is 30.79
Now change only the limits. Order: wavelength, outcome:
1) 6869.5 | 27.99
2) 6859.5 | 29.33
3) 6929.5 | 30.32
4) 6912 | 29.69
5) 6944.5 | 29.14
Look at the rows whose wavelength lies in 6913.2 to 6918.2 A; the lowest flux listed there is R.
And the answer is 29.92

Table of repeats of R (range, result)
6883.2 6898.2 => 28.31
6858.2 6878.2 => 27.89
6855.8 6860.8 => 29.27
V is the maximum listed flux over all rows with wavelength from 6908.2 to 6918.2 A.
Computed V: 30.17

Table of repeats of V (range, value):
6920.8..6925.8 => 30.88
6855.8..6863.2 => 29.33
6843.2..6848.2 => 29.8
